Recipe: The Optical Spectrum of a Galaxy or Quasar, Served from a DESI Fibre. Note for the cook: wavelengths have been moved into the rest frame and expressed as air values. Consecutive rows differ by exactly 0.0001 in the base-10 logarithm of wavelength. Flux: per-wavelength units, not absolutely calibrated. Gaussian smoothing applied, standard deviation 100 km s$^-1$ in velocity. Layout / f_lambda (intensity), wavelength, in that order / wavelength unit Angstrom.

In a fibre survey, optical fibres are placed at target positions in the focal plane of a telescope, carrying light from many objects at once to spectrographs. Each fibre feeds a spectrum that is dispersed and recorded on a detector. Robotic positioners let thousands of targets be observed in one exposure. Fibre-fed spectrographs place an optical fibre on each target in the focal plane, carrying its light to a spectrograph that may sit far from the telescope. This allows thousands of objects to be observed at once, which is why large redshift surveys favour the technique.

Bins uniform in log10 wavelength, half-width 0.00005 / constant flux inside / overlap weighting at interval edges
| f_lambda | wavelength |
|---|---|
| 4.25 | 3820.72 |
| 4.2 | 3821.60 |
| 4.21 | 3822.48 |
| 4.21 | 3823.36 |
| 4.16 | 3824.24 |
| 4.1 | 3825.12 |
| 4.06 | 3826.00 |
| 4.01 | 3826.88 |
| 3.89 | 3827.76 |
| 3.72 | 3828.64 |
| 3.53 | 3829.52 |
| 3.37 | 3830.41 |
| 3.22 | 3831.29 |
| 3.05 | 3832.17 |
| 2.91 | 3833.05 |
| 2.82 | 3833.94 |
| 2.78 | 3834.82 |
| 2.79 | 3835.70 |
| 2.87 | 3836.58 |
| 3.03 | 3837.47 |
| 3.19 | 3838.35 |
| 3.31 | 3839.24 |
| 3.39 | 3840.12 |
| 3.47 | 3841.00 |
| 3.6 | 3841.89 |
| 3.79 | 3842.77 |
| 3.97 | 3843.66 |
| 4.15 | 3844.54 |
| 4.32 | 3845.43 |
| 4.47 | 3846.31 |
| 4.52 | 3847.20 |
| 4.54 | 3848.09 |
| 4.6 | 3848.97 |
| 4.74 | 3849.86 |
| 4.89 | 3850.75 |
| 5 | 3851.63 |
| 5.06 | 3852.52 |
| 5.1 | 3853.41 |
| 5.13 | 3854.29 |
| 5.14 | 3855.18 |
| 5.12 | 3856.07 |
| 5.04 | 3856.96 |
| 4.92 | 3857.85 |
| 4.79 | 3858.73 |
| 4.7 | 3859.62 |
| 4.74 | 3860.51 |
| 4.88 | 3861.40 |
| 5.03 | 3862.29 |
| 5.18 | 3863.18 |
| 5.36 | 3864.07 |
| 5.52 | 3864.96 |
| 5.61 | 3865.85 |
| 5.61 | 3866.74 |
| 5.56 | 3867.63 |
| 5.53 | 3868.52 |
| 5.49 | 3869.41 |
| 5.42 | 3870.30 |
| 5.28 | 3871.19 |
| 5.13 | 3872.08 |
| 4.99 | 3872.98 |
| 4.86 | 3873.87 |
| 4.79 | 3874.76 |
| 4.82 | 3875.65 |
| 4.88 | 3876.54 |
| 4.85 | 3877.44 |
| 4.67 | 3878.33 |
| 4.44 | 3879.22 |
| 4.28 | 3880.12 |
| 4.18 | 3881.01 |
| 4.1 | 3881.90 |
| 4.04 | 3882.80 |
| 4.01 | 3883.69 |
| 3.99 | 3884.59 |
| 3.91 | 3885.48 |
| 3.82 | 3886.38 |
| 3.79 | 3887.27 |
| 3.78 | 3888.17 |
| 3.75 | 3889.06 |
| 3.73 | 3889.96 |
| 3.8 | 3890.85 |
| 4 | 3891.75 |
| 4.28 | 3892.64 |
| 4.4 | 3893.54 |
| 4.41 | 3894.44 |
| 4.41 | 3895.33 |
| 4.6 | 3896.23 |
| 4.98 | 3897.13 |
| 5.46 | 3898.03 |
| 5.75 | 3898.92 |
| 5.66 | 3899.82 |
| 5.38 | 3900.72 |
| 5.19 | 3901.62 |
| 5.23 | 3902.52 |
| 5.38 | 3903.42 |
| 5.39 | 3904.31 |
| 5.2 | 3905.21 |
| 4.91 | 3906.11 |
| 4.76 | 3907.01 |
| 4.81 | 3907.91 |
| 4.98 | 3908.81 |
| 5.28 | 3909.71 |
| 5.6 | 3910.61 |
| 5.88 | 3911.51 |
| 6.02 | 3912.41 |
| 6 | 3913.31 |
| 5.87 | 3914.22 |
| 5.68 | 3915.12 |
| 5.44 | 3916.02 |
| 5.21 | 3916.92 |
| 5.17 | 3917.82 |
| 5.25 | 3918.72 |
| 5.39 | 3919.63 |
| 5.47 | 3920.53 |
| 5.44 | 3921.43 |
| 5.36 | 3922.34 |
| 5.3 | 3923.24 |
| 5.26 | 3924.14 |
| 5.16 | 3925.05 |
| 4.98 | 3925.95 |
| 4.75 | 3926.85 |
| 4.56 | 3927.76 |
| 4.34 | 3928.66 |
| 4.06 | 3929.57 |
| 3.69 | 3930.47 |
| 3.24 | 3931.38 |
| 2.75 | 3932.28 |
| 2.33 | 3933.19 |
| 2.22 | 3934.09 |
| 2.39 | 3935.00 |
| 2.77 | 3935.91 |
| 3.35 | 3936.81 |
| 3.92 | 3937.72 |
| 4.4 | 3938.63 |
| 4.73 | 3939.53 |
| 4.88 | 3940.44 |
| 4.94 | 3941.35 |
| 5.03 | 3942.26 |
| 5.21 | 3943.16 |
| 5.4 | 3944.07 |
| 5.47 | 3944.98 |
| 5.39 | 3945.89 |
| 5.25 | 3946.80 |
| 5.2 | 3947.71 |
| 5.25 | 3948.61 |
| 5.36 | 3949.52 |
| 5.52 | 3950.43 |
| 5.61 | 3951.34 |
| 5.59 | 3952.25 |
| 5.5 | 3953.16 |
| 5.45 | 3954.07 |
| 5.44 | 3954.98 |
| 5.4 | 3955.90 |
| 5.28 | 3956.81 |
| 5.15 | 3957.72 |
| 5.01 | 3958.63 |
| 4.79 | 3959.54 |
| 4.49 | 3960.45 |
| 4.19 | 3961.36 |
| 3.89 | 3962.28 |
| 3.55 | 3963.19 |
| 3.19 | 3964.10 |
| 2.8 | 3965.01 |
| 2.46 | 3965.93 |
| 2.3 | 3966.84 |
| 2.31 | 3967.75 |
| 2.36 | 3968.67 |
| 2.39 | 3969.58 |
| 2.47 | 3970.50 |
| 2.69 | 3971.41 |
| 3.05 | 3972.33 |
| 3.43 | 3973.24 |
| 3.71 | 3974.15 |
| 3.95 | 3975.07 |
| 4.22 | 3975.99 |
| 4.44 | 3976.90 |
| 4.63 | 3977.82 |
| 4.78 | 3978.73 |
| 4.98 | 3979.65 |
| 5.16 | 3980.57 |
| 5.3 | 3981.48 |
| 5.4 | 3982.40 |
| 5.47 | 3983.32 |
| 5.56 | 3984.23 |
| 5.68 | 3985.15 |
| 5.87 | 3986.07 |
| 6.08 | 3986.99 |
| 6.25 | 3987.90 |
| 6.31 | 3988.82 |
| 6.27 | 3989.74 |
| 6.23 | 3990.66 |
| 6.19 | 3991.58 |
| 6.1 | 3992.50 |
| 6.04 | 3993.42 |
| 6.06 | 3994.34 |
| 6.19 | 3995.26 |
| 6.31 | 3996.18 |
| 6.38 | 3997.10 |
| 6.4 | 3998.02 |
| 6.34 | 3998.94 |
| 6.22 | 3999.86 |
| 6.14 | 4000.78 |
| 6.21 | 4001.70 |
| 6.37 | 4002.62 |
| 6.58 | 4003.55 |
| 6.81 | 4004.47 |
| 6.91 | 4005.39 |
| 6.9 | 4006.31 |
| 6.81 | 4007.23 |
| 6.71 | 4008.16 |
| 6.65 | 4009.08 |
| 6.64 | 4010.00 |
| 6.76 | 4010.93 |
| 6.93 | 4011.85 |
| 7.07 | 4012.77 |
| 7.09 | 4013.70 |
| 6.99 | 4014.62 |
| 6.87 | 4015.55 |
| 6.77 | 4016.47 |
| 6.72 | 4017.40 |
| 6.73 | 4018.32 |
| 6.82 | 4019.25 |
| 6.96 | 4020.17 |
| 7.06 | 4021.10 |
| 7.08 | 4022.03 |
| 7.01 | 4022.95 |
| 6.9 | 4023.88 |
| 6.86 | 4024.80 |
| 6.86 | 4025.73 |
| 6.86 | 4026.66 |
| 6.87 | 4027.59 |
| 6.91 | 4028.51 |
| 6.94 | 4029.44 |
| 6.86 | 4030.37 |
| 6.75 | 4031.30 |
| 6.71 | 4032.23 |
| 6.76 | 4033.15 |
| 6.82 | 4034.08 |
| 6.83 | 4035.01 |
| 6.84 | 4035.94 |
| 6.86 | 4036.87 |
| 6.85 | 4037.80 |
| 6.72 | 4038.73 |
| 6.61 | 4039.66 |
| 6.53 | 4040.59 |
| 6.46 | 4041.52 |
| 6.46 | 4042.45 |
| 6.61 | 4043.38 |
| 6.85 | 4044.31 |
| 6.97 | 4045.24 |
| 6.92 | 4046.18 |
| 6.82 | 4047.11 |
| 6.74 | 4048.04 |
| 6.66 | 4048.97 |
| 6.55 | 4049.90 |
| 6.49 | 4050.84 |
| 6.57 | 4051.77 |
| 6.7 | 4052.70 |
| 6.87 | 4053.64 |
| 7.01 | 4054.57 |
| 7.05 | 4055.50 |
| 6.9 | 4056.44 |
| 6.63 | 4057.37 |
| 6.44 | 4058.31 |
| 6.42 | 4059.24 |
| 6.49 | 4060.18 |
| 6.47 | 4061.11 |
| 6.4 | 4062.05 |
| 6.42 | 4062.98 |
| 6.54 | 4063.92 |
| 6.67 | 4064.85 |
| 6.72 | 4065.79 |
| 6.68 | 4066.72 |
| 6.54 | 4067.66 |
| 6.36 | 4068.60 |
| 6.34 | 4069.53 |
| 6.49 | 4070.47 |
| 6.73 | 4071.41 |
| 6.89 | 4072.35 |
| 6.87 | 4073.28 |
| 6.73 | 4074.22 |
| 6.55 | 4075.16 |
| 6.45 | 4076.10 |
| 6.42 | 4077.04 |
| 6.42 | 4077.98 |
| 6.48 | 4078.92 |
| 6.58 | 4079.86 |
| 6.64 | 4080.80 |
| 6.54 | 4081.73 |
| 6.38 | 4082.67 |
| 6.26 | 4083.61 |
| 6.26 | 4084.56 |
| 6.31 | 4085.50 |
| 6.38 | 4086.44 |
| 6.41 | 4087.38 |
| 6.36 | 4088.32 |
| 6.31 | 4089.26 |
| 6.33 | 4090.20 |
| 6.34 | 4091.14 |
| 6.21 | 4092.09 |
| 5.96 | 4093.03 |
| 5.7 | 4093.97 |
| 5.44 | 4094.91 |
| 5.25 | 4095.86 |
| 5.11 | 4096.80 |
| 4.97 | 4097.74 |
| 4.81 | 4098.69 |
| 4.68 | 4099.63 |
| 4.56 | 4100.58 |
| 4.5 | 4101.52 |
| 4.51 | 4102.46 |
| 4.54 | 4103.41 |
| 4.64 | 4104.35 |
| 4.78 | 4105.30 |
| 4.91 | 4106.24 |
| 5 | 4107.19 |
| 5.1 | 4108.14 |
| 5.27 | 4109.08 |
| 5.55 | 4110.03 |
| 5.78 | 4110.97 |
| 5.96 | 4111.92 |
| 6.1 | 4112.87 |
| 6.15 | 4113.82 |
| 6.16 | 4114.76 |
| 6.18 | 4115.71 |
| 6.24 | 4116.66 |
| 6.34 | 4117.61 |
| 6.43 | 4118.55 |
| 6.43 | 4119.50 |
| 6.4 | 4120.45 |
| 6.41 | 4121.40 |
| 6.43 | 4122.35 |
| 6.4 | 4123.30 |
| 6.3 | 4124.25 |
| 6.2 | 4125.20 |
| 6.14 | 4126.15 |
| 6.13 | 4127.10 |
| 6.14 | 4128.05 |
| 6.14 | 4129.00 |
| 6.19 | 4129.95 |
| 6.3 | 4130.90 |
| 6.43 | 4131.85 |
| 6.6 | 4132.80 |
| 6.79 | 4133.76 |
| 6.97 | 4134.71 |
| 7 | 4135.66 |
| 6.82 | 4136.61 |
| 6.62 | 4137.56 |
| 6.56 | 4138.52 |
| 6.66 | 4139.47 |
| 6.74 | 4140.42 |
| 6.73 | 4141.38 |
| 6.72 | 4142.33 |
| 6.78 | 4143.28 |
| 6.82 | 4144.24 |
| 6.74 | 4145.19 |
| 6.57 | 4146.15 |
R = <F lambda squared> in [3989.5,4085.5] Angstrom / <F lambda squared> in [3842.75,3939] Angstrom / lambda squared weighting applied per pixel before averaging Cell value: 1.52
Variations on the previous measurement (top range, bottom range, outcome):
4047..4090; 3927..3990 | 1.57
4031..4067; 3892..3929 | 1.38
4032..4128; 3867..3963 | 1.41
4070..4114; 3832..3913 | 1.42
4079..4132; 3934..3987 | 1.42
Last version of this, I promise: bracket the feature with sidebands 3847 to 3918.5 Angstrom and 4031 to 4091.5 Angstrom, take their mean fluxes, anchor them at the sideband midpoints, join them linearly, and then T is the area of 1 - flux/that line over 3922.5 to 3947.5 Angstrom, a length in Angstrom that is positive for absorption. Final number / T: 5.07 Angstrom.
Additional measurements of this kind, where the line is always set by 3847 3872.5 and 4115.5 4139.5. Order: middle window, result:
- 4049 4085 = -2.64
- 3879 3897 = 3.92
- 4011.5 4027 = -2.70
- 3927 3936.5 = 3.78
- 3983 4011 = -2.52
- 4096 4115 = 3.55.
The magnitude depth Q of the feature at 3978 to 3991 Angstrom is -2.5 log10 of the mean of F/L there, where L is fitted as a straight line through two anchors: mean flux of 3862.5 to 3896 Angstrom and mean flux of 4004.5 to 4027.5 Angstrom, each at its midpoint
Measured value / 0.13 mag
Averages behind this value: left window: 4.61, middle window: 5.64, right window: 6.87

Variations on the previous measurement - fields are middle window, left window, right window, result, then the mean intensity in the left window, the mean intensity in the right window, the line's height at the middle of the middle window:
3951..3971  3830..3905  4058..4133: 0.252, 4.48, 6.06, 5.13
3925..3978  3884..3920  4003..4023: 0.351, 4.91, 6.85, 5.78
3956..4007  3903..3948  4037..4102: 0.089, 4.79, 6.36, 5.4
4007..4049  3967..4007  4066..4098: -0.192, 5.27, 6.3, 5.72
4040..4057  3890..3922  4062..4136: -0.156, 5.15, 6.07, 5.83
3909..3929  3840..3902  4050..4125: -0.073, 4.67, 6.11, 4.99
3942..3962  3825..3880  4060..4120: -0.029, 4.42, 6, 5.08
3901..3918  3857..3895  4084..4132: -0.118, 4.65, 5.79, 4.82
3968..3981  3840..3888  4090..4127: 0.353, 4.69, 5.65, 5.12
